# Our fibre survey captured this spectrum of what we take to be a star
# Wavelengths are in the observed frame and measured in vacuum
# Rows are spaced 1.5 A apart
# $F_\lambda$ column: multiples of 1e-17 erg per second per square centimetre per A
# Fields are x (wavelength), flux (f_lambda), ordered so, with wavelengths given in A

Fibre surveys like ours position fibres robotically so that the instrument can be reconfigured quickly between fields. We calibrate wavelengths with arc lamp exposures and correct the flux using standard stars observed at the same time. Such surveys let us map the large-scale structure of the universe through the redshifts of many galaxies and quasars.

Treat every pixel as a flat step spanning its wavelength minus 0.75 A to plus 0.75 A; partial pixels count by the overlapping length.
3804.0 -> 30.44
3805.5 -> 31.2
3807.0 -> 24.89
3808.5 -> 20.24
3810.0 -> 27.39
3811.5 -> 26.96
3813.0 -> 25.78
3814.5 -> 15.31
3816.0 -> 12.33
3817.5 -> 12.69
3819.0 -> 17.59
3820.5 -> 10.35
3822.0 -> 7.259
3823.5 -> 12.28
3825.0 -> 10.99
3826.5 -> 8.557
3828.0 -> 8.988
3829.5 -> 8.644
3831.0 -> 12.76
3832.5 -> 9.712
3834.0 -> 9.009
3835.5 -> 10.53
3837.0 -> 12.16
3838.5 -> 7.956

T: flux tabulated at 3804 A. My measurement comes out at 30.44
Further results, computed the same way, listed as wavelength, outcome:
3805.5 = 31.2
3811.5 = 26.96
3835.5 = 10.53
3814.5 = 15.31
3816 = 12.33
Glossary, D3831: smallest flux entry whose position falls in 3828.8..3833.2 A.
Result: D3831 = 8.644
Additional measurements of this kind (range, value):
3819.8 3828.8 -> 7.259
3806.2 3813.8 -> 20.24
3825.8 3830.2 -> 8.557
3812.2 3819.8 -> 12.33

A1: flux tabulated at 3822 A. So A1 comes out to 7.259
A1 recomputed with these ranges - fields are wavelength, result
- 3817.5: 12.69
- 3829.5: 8.644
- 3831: 12.76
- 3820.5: 10.35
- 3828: 8.988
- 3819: 17.59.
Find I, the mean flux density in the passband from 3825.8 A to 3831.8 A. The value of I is 9.75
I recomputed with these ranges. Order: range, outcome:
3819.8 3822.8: 8.84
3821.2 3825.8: 10.2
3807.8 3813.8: 25.1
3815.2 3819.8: 14.2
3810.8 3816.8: 20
